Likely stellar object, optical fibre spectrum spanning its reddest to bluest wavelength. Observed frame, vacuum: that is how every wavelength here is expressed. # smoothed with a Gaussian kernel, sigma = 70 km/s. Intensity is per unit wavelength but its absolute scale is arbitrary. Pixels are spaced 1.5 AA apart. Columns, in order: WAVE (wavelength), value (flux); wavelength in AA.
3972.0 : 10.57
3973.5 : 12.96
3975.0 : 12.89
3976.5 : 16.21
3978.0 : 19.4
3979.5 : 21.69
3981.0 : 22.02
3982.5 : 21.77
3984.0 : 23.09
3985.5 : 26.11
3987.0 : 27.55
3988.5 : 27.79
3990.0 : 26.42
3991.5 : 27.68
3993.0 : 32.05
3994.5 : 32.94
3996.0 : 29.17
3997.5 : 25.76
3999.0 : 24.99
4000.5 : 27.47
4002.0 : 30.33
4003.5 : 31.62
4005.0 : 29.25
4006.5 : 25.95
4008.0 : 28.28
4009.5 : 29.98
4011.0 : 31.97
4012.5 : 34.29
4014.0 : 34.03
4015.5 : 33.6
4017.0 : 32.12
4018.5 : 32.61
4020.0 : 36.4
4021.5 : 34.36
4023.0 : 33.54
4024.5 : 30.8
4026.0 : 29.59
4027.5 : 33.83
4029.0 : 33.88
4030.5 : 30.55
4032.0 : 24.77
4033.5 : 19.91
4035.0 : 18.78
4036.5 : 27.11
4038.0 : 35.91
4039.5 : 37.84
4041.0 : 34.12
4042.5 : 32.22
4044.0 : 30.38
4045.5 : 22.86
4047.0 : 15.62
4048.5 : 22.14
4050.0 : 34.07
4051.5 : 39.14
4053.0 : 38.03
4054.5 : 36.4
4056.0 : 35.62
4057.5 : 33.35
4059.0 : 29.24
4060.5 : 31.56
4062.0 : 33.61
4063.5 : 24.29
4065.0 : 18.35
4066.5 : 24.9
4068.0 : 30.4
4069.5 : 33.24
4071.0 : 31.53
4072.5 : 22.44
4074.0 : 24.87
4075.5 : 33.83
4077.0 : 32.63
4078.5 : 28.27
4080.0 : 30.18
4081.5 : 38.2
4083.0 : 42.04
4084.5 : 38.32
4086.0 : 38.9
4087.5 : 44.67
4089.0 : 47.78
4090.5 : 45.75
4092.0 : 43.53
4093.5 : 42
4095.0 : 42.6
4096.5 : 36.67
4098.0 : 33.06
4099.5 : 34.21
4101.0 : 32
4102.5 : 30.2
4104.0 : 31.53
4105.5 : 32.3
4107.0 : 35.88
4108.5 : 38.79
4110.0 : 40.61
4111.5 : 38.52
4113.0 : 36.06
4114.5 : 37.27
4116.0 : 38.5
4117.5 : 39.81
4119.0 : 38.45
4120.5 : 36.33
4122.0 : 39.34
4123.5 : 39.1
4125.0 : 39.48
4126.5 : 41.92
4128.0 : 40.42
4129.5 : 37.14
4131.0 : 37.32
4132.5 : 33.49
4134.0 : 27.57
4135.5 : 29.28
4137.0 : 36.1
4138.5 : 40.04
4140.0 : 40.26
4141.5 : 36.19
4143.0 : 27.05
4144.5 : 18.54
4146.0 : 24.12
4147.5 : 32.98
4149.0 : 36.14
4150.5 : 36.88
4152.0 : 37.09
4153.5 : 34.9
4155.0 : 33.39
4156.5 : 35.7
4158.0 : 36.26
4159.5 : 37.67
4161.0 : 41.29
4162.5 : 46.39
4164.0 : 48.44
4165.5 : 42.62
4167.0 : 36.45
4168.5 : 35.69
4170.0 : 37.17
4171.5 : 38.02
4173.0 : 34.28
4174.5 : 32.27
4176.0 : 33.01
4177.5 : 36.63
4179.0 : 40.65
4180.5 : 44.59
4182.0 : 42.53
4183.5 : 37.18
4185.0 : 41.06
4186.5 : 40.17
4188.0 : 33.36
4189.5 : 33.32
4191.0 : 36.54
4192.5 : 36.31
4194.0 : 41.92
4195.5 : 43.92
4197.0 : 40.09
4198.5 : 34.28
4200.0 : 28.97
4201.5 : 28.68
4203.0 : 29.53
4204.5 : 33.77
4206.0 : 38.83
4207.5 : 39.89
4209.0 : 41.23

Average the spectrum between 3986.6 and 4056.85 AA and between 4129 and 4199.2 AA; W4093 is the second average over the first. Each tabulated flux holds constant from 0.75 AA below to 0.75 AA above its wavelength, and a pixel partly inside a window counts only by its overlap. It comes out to 1.20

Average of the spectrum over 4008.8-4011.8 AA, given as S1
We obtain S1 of 31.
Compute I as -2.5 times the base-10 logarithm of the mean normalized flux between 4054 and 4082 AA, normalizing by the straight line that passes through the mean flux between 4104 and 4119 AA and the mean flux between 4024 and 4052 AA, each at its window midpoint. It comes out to 0.08 mag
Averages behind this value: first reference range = 29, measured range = 30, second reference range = 37.3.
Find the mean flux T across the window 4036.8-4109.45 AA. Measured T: 33.4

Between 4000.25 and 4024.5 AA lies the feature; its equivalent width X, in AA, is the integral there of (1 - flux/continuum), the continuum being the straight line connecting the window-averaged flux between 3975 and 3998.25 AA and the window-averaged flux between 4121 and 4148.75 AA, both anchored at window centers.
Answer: -4.6 AA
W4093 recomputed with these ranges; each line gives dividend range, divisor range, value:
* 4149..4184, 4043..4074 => 1.30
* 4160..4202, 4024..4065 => 1.27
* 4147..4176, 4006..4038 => 1.23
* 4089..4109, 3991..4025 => 1.21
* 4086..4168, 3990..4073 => 1.23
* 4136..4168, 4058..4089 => 1.13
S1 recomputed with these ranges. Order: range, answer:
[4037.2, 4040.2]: 36.7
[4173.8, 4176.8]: 32.7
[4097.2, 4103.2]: 32.4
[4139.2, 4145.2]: 30.7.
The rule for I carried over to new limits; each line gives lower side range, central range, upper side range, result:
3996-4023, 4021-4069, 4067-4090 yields 0.10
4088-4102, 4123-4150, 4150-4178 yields 0.12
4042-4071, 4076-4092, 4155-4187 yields -0.21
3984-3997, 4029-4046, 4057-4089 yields 0.06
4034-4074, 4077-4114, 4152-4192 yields -0.15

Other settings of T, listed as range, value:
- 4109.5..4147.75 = 35.6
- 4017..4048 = 29.7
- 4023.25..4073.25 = 29.6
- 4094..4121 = 36.3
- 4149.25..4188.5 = 38.2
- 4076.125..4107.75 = 37.2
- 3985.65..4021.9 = 30.2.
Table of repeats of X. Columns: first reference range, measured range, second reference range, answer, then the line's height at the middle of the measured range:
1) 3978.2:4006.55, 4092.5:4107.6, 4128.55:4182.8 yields -1.0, 33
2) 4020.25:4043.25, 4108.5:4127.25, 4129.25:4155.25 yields -3.6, 32.6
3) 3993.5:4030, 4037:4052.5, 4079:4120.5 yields 1.5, 33.7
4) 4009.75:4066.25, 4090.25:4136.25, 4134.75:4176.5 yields -4.3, 33.9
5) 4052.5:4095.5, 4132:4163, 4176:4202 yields 1.8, 36.4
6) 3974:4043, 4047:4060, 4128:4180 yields -0.7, 30.7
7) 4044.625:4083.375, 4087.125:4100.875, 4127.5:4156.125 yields -4.0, 31.5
